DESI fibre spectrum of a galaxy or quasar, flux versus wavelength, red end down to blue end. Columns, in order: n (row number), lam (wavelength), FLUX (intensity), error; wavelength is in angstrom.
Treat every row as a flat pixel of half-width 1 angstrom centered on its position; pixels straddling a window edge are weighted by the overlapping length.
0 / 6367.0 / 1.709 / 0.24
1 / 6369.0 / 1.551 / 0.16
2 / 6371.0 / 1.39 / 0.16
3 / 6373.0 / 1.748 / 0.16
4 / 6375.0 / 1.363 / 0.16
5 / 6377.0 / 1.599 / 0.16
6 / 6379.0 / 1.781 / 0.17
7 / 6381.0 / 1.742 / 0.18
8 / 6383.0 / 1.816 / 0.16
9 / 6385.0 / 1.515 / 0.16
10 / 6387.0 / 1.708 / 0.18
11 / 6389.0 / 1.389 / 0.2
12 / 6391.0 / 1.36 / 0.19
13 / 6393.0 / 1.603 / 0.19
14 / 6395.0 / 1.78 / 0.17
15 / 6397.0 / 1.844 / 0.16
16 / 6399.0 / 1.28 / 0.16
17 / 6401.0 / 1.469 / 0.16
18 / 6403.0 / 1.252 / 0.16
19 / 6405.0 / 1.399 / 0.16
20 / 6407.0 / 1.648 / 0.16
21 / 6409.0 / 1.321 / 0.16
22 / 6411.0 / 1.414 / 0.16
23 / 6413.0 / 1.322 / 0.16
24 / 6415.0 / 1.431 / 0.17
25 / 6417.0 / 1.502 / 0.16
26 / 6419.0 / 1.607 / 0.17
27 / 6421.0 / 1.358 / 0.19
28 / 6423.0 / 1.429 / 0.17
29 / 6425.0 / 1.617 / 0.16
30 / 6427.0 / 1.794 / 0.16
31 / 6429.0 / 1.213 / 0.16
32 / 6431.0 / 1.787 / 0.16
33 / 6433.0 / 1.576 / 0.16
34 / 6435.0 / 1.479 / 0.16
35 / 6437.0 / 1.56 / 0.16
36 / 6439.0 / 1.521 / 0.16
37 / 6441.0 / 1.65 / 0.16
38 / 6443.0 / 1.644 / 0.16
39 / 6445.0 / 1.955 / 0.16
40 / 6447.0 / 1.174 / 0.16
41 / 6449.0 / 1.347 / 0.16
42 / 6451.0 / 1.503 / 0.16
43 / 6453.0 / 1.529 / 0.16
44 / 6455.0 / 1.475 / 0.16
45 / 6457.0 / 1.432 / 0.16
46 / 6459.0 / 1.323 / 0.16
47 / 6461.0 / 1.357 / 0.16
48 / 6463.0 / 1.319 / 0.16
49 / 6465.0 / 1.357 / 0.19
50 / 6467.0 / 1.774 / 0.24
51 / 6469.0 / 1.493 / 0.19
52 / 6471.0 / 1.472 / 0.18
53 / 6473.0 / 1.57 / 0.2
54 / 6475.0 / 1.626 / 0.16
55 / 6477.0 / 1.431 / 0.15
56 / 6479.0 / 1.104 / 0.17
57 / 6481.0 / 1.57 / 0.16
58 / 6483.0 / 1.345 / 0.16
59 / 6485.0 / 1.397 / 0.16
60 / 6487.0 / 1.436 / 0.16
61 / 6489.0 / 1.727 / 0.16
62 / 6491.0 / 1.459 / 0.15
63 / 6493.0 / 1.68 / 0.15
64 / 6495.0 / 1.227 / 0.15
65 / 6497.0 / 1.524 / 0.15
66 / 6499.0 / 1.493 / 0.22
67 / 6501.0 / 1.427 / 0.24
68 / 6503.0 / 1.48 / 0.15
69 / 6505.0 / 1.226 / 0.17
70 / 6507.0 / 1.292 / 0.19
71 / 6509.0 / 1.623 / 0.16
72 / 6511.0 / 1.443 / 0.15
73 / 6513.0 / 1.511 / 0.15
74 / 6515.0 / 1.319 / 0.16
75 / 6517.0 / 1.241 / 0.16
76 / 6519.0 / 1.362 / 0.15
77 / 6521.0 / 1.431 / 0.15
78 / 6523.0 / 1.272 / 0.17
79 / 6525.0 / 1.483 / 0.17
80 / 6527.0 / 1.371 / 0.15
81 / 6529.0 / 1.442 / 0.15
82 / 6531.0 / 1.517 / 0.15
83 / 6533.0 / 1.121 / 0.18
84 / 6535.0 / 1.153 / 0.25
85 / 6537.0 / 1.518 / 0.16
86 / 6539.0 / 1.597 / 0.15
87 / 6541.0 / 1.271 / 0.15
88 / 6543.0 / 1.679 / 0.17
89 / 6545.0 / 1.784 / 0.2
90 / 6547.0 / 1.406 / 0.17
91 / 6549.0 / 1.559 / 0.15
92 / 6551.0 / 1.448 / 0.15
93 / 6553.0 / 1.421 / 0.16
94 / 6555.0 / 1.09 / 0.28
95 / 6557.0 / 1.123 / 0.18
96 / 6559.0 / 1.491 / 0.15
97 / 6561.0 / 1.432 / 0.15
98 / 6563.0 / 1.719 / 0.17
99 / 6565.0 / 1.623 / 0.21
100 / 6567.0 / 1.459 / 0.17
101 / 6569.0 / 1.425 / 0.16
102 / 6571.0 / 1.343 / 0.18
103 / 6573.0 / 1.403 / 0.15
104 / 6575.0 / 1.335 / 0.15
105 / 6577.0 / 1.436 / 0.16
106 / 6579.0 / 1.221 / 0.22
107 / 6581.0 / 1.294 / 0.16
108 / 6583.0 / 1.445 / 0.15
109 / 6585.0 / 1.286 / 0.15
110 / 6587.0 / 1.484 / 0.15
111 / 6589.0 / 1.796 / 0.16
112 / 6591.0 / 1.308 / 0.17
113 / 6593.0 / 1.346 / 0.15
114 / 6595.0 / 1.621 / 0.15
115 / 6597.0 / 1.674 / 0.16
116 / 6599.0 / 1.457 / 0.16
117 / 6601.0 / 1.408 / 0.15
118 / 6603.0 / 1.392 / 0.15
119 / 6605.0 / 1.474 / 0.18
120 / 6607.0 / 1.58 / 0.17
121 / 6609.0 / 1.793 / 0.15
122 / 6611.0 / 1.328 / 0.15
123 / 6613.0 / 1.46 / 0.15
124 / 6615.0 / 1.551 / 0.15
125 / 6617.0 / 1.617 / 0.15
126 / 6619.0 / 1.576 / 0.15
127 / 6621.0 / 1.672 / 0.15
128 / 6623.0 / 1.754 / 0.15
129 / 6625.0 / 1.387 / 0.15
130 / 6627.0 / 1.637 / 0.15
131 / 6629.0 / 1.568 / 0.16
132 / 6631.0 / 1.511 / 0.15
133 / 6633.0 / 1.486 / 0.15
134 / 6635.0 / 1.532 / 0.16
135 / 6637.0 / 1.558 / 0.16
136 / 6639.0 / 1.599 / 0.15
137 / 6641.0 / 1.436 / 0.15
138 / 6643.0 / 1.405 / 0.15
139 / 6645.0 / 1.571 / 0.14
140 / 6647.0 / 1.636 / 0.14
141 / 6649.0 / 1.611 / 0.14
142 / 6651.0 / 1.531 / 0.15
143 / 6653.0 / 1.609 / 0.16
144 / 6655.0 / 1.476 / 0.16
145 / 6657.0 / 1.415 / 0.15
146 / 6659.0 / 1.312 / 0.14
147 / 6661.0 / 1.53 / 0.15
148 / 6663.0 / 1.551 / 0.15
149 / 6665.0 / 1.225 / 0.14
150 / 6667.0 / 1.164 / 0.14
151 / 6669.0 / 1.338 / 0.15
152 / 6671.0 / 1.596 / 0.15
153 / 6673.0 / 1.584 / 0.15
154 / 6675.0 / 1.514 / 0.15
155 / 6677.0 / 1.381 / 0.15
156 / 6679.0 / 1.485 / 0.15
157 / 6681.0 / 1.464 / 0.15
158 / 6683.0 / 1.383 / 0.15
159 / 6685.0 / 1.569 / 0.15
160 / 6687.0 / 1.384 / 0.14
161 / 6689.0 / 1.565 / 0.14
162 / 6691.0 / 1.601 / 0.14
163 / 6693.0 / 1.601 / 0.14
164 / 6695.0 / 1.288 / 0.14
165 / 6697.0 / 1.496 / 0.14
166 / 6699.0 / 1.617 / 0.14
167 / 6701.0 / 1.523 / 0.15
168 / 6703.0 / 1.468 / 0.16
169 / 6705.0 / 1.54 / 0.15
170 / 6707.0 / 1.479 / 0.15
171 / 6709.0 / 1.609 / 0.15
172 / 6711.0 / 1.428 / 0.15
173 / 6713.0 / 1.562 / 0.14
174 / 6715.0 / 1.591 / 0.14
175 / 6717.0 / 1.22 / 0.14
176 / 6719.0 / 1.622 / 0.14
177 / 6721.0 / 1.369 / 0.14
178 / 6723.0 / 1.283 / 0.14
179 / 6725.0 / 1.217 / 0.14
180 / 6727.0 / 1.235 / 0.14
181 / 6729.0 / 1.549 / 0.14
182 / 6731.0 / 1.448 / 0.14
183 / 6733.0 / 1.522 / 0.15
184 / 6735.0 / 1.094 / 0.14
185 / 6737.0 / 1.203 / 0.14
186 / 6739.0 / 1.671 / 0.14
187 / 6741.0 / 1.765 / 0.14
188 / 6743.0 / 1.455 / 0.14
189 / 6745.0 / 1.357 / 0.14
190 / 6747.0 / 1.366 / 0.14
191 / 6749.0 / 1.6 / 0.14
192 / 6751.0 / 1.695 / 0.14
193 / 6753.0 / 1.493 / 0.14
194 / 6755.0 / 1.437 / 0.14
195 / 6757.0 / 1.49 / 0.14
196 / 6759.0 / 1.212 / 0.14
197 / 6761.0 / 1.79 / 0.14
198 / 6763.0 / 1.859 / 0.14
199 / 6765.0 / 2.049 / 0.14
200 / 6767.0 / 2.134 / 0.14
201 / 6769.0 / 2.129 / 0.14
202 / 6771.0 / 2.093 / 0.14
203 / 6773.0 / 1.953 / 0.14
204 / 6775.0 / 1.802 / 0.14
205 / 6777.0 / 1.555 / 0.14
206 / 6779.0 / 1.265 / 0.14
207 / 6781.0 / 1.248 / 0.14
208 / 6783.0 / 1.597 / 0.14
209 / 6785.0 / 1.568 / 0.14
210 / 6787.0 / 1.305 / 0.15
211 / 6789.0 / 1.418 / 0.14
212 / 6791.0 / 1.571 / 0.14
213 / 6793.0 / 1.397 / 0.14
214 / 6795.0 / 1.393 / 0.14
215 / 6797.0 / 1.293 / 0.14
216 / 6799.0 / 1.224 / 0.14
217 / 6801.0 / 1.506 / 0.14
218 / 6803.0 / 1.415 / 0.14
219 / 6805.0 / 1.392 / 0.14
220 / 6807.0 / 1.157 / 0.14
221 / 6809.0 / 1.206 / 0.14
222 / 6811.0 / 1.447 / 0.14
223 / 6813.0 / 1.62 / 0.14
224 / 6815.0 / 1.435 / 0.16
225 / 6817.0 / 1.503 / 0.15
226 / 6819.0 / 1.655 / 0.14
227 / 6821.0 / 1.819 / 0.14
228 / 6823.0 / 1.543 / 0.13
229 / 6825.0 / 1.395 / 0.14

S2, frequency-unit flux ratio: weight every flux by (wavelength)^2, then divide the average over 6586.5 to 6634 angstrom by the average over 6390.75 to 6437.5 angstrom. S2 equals 1.1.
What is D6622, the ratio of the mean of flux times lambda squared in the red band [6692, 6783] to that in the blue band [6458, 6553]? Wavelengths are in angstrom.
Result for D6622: 1.15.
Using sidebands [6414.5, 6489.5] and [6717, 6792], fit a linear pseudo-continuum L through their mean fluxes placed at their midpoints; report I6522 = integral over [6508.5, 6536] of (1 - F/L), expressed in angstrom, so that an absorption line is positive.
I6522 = 2.5 angstrom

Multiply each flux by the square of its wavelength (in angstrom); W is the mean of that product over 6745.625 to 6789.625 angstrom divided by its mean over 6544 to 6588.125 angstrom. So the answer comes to 1.23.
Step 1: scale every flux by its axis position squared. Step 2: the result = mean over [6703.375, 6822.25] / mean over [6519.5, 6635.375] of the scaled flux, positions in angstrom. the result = 1.1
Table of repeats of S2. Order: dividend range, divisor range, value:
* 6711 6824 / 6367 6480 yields 1.11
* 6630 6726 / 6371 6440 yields 1.05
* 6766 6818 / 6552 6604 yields 1.14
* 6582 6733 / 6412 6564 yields 1.08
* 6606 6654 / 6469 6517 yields 1.12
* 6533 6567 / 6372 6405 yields 0.97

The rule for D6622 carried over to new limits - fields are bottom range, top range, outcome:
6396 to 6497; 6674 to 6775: 1.13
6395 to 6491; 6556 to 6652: 1.06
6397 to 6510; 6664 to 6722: 1.07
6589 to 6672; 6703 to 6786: 1.06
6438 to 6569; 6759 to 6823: 1.18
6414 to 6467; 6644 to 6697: 1.05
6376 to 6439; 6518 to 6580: 0.96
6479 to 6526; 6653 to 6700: 1.08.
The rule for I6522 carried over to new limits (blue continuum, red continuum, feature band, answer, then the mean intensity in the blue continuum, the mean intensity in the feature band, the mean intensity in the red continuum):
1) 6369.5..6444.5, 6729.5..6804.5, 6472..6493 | 0.90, 1.54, 1.48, 1.55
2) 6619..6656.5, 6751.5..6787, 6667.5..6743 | 7.07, 1.55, 1.46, 1.68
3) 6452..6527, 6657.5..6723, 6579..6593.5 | 0.41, 1.44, 1.41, 1.47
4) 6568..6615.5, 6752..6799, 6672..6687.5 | 0.51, 1.45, 1.47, 1.6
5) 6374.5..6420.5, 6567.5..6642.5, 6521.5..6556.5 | 2.03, 1.53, 1.42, 1.49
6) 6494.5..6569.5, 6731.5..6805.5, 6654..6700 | 1.30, 1.42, 1.46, 1.55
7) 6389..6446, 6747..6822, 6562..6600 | 2.07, 1.53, 1.46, 1.56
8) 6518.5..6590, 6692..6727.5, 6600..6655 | -3.96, 1.42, 1.54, 1.46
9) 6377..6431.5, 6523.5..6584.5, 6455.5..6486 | 0.87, 1.53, 1.44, 1.42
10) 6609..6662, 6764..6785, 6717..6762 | 7.08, 1.53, 1.44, 1.77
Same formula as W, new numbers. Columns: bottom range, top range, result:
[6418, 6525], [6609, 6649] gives 1.11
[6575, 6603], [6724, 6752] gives 1.05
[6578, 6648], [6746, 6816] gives 1.08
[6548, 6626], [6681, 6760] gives 1.04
